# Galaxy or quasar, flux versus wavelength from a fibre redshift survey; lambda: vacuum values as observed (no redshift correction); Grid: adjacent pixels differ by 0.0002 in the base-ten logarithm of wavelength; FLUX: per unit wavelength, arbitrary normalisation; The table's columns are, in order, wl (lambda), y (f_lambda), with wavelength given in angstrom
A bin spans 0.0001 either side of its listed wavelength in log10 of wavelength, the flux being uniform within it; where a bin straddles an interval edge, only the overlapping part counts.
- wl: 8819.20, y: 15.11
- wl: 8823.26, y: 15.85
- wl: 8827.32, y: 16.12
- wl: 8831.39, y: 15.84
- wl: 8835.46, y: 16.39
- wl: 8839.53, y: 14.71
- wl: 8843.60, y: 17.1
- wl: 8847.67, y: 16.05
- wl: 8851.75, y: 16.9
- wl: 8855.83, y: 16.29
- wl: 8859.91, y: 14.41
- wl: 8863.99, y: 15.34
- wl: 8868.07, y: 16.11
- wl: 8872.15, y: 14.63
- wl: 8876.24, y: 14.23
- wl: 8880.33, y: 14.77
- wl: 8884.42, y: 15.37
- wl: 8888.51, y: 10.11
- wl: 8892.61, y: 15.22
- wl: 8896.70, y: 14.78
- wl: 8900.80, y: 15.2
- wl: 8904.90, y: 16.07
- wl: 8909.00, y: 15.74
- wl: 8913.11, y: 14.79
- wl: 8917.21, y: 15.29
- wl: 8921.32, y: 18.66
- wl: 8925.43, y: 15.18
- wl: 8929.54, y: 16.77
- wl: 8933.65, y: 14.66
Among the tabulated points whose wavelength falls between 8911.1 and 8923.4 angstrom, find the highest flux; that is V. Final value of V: 18.66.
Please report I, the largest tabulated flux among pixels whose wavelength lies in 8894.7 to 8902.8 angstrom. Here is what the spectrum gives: 15.2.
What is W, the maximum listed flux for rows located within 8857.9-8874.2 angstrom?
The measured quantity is 16.11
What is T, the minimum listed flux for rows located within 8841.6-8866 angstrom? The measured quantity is 14.41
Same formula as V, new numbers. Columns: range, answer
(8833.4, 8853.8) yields 17.1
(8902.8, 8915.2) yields 16.07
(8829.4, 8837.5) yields 16.39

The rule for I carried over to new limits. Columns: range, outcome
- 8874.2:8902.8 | 15.37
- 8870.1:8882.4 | 14.77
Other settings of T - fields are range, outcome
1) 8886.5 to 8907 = 10.11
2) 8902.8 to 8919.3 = 14.79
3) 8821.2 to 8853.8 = 14.71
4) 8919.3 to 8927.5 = 15.18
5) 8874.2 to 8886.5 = 14.23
